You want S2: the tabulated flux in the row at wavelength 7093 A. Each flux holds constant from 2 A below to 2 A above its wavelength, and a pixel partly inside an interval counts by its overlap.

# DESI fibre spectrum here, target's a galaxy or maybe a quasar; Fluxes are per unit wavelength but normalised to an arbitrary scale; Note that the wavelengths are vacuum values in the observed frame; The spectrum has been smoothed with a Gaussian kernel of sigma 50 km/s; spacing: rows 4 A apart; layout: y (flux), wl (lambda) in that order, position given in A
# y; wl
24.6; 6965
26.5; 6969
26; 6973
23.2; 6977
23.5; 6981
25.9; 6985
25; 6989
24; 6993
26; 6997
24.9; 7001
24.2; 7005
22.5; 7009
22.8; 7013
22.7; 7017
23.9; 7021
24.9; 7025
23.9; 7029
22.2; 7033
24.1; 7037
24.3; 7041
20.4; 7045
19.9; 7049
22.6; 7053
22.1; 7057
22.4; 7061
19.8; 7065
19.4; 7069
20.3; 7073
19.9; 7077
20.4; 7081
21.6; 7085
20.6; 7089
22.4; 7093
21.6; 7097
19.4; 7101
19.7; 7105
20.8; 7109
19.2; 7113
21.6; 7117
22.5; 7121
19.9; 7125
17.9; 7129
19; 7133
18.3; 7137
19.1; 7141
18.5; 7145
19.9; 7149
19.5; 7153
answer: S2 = 22.4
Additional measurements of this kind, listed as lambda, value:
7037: 24.1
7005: 24.2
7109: 20.8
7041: 24.3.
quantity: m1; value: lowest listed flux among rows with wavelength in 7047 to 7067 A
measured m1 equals 19.8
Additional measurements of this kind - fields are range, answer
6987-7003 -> 24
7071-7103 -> 19.4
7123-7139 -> 17.9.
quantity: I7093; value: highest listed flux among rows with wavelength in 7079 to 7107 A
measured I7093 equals 22.4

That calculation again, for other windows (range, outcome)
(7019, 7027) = 24.9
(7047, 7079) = 22.6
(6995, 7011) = 26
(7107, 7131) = 22.5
